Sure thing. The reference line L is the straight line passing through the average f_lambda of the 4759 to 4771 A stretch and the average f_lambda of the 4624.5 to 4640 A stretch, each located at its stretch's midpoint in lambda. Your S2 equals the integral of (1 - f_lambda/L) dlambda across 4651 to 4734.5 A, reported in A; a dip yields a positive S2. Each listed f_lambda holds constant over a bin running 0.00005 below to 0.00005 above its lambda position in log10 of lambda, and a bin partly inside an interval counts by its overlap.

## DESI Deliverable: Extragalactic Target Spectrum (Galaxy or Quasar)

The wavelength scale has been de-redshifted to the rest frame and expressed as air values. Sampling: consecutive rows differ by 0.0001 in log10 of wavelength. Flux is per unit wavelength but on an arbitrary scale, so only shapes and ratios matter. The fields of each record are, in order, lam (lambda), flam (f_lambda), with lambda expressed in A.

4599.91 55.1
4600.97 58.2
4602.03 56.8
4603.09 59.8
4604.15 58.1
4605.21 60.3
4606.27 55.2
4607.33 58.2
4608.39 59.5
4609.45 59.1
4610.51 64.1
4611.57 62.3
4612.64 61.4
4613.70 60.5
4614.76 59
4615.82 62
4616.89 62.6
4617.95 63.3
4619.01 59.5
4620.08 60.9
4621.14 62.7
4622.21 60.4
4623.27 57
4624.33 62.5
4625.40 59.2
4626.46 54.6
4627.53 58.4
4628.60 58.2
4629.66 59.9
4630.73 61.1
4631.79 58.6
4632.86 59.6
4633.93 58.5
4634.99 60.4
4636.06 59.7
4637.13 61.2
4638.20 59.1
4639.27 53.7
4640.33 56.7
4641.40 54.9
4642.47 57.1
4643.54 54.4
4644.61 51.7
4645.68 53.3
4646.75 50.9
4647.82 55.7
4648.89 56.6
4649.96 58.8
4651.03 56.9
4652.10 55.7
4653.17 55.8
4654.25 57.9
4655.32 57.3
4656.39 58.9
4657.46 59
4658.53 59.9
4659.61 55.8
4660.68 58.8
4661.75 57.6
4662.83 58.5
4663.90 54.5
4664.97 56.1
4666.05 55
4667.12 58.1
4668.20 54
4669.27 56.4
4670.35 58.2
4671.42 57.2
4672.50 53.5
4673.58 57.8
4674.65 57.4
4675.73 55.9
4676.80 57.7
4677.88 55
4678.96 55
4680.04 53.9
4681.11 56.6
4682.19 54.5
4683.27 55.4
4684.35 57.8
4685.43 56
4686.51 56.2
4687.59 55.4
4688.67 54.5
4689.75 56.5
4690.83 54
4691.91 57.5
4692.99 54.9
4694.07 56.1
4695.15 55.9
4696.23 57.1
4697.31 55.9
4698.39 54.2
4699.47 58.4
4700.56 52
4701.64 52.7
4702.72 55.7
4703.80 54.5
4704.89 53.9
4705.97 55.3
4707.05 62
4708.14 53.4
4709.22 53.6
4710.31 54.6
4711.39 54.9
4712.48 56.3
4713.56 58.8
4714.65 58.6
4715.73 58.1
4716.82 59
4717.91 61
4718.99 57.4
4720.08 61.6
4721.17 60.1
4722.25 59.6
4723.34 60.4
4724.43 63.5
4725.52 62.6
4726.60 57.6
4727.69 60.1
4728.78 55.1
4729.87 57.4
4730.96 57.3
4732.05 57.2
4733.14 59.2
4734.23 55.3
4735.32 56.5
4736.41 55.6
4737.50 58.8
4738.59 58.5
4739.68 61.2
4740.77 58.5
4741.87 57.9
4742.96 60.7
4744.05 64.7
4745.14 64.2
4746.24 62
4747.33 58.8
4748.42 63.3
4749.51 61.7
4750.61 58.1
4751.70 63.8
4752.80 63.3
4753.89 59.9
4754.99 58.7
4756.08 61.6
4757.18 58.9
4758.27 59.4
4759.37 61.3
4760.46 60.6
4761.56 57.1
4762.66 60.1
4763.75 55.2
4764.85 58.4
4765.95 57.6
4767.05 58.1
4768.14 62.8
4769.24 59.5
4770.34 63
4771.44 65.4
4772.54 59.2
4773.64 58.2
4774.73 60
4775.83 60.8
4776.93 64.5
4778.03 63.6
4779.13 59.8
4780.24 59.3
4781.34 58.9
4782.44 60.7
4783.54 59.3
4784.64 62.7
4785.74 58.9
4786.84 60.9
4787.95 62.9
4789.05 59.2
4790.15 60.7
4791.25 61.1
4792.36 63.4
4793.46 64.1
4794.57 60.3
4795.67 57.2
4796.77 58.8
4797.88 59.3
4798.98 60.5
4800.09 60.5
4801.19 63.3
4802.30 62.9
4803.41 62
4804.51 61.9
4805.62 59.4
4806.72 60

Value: 3.2 A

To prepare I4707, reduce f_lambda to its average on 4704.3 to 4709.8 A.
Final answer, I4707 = 55.6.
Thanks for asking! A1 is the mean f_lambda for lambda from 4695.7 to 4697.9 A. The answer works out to 56.5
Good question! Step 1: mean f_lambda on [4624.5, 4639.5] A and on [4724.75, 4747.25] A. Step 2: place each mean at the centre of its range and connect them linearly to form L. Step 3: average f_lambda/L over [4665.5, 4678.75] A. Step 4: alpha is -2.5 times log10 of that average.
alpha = 0.05 mag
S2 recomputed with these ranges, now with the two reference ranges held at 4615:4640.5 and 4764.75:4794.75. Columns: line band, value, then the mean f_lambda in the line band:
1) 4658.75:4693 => 2.2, 56.2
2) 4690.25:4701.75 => 0.9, 55.5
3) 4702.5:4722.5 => 1.0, 57.3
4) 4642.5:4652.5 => 0.8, 55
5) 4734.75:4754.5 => 0.1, 60.4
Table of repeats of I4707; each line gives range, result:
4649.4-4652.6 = 57.2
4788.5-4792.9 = 61.1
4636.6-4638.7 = 60.1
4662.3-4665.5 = 56.5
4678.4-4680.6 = 54.5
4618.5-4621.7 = 60.9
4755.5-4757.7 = 60.2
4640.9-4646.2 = 54.2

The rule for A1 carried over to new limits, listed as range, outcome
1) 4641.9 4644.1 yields 55.6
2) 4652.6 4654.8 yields 56.7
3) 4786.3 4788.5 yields 61.7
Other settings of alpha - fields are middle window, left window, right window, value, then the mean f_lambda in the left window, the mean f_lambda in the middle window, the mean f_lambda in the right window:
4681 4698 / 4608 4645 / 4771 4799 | 0.08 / 59.3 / 55.9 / 60.8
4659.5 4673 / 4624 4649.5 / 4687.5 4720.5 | 0.01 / 57.3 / 56.5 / 56.3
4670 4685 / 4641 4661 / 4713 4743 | 0.02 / 56.3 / 56.1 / 58.8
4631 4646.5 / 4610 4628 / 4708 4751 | 0.06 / 60.6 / 57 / 58.9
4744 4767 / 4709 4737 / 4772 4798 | -0.01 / 58.2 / 60.3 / 60.6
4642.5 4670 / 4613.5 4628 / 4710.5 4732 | 0.06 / 60.2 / 56.3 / 58.8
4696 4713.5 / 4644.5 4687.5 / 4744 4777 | 0.05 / 56.3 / 55.4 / 60.5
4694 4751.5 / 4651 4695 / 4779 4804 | 0.00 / 56.4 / 58.1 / 60.7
